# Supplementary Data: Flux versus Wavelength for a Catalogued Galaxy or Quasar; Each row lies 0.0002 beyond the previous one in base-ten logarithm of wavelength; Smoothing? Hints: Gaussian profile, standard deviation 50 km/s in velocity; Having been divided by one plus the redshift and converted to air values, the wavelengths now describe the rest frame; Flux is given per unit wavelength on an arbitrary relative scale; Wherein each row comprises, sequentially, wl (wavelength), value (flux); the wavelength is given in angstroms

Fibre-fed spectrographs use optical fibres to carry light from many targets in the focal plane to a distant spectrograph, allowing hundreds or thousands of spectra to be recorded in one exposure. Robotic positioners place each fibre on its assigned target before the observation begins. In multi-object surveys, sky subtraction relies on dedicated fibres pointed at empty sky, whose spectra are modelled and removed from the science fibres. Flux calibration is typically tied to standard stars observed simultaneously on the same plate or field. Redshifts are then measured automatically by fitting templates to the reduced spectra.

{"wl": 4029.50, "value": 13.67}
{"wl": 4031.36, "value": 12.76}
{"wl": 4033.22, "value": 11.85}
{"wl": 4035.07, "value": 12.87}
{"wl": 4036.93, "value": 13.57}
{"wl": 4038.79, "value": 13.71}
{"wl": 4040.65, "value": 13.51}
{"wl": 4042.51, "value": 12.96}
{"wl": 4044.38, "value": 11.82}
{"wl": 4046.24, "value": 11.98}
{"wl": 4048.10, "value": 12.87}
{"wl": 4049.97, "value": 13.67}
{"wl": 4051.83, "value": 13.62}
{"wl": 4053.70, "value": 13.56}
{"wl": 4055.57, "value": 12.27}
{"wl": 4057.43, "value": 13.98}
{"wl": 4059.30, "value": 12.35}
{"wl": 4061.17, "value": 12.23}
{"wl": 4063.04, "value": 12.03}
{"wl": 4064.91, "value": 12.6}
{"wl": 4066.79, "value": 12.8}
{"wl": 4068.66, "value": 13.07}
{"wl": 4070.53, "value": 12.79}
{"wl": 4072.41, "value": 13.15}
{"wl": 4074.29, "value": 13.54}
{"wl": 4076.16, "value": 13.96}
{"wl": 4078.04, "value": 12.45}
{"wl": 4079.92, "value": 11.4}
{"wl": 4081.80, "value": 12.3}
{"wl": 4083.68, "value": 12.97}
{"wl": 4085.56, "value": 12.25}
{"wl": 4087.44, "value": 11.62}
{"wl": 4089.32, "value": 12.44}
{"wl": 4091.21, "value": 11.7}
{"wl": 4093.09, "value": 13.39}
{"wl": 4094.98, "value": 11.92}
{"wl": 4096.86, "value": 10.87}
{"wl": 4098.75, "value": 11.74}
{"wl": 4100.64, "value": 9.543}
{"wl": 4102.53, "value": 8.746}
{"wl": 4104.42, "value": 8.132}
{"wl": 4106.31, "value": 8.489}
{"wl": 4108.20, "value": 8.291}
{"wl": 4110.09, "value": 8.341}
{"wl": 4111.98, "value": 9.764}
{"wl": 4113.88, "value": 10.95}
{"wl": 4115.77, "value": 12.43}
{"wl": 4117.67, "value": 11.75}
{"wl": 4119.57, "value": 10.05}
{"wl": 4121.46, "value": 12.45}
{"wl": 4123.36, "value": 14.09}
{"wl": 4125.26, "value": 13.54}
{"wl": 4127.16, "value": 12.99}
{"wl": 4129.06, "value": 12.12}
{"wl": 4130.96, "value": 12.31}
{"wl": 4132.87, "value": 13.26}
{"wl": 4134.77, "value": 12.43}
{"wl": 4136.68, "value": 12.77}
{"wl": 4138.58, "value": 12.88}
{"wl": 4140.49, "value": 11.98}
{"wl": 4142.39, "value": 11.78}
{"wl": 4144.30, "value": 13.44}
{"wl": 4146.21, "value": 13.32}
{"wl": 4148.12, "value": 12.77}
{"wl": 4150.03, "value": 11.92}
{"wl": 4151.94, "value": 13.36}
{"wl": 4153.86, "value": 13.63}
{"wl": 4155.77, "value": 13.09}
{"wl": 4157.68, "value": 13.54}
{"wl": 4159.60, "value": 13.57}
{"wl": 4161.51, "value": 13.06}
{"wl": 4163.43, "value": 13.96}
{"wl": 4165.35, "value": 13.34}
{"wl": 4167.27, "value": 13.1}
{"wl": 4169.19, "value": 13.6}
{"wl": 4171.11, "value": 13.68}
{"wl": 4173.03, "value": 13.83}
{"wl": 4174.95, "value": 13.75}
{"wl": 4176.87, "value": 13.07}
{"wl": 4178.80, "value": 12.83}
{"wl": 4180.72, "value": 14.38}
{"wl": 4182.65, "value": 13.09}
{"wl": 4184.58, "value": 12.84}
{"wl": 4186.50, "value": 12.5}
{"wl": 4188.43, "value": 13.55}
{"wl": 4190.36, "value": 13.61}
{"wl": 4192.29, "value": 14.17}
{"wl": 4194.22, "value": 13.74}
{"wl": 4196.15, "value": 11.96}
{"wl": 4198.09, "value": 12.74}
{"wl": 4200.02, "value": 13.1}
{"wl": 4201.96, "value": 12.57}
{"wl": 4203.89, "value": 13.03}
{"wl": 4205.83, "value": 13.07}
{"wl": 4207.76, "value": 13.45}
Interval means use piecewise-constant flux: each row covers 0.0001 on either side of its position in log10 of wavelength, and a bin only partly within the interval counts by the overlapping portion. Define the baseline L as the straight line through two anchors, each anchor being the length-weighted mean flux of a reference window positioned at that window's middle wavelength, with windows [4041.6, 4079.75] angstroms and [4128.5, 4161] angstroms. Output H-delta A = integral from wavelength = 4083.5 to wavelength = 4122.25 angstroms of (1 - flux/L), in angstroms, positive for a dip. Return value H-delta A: 6.2 angstroms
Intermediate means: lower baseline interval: 12.9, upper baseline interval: 12.8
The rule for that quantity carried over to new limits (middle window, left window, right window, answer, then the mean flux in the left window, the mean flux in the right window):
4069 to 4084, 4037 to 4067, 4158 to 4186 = 0.2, 12.9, 13.4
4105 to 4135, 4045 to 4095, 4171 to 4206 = 3.6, 12.7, 13.2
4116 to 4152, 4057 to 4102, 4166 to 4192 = 1.0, 12.3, 13.4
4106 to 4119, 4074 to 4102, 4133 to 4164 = 2.5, 12.1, 13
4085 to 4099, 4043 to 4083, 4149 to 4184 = 1.0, 12.8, 13.4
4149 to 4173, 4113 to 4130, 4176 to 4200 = -1.0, 12.3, 13.2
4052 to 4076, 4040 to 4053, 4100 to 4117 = -2.0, 12.9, 9.45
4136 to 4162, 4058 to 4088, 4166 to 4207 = 0.2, 12.6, 13.3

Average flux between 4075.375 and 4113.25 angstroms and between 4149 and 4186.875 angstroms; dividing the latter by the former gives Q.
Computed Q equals 1.21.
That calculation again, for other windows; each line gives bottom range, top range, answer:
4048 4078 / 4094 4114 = 0.74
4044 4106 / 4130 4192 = 1.08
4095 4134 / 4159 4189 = 1.21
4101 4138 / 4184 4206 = 1.17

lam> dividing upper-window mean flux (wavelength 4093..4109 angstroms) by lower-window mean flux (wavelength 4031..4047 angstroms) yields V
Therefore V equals 0.78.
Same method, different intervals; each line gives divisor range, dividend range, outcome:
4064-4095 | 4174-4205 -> 1.04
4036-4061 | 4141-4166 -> 1.01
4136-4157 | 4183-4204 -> 1.02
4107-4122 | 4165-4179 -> 1.29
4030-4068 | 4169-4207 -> 1.03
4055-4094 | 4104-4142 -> 0.91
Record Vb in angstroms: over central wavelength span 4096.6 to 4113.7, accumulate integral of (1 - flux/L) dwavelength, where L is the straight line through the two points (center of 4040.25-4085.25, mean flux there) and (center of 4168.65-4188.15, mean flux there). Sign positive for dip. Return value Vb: 4.8 angstroms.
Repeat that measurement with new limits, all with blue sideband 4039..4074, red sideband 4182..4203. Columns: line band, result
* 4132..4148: 0.33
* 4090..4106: 2.78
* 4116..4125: 0.52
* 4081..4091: 0.50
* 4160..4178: -0.61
